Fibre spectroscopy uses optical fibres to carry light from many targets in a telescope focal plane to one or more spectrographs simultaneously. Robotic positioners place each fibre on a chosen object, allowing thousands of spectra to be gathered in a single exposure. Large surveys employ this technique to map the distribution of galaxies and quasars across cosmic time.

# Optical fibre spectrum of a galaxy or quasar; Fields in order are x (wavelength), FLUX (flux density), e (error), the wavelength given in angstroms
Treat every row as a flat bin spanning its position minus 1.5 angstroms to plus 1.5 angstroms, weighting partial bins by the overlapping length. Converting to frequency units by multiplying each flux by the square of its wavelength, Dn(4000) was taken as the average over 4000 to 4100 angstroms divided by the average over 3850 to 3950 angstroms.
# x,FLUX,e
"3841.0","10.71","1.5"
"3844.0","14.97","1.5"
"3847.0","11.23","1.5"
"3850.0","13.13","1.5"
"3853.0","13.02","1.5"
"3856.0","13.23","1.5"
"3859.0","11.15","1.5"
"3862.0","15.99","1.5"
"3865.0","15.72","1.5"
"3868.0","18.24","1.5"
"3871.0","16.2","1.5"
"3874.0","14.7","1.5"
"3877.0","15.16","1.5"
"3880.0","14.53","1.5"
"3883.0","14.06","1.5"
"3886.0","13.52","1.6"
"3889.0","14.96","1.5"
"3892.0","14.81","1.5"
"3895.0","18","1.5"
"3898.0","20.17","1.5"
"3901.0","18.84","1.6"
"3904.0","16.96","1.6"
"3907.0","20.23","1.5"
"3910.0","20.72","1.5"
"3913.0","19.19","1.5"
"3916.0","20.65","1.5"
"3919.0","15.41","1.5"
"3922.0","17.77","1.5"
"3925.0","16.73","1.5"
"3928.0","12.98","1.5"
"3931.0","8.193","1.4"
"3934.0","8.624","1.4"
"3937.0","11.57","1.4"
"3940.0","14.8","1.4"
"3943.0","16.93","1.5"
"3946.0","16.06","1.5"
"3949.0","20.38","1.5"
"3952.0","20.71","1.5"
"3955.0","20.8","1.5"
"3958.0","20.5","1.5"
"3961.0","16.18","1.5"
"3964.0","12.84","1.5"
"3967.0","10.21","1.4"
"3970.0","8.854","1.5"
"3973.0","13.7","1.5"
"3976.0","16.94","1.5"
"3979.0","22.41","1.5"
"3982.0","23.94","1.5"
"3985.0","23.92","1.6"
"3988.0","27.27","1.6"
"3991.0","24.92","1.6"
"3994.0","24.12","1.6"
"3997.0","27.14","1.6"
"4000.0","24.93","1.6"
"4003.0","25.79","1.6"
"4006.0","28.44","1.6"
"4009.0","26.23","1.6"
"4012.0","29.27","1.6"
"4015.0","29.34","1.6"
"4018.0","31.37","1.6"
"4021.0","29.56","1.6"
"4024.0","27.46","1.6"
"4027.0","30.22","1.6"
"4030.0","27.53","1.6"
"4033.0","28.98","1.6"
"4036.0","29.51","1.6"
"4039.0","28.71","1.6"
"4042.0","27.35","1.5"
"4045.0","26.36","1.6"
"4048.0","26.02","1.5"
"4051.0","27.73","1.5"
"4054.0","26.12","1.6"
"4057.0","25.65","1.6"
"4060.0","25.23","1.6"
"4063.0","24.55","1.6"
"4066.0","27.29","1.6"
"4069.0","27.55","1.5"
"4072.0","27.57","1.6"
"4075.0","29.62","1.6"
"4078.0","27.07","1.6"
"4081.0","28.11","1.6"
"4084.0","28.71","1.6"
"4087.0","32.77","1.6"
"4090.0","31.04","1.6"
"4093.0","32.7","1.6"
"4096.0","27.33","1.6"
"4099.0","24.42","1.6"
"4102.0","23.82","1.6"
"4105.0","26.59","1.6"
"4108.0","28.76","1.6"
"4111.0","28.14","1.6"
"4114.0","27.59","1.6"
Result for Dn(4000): 1.9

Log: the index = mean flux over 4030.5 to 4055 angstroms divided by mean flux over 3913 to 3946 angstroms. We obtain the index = 1.88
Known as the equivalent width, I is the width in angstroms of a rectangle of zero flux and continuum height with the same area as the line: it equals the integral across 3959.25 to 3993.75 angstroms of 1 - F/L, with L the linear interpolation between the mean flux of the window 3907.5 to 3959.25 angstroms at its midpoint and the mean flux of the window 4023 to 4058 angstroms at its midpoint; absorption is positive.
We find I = 4.5 angstroms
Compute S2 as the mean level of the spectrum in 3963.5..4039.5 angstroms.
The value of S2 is 24.5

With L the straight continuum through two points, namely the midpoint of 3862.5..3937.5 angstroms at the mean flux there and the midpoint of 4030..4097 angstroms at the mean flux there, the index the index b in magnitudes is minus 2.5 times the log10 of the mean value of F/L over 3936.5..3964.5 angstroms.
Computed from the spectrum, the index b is 0.13 mag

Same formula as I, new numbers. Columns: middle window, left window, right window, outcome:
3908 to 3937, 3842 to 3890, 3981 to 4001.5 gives 5.43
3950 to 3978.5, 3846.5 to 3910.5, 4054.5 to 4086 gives 6.56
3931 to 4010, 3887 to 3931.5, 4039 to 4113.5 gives 7.26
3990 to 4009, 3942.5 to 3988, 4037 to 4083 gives -4.20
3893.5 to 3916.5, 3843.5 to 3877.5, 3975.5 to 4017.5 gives -1.56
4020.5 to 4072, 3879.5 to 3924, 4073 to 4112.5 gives -3.46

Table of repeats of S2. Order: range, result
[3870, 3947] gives 15.8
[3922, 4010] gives 18.8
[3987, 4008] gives 26.1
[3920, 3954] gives 15.1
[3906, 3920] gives 19.3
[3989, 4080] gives 27.4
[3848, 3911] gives 15.8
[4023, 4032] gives 28.5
